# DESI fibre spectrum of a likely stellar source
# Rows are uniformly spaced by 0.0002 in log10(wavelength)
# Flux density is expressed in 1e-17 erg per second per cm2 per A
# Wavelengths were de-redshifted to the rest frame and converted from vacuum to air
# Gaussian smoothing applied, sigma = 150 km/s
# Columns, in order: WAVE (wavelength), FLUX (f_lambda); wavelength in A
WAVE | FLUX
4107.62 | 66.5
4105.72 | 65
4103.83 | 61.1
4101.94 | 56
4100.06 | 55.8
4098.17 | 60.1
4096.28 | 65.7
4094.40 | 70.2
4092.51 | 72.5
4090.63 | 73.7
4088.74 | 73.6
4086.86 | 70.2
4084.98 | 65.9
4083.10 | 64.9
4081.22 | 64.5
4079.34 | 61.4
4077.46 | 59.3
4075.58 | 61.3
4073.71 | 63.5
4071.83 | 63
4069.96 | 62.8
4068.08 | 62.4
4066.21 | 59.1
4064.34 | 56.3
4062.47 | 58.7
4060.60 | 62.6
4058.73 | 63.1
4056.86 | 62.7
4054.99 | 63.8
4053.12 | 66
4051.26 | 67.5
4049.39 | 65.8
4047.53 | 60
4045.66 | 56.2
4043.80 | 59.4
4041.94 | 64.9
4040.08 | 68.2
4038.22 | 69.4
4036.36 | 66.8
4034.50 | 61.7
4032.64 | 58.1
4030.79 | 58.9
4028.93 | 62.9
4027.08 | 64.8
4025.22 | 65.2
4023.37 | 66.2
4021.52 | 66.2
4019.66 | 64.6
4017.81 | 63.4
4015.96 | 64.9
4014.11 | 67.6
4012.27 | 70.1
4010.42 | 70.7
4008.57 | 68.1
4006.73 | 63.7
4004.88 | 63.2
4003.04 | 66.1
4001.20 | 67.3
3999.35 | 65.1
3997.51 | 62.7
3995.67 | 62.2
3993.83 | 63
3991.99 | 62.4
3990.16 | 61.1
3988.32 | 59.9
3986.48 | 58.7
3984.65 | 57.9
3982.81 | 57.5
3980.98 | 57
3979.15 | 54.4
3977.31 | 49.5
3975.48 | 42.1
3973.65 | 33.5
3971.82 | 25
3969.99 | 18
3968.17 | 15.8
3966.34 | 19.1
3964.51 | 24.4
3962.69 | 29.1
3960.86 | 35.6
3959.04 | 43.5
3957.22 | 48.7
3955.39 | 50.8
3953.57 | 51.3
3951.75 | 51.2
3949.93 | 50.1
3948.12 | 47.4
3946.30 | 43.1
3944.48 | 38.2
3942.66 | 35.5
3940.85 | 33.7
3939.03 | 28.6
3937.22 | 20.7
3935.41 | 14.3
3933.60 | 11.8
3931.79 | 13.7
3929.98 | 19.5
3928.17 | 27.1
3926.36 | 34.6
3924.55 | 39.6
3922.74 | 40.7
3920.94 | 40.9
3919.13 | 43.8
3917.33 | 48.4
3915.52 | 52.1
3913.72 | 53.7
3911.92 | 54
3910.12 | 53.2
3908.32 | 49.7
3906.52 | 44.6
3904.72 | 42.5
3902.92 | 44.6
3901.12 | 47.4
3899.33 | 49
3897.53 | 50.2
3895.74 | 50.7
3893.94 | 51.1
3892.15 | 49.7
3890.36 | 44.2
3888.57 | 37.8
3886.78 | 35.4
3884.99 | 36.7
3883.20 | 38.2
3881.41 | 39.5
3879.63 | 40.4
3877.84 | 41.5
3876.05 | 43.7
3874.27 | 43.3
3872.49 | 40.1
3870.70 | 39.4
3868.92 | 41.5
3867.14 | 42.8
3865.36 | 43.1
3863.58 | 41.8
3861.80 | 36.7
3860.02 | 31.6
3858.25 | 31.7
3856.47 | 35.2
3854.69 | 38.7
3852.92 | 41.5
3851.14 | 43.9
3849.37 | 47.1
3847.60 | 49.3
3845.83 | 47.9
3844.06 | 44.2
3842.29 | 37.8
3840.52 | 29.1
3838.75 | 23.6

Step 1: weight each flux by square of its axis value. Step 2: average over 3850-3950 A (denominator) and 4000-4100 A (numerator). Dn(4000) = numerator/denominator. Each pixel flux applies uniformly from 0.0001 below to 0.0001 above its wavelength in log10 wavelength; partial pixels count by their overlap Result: 1.75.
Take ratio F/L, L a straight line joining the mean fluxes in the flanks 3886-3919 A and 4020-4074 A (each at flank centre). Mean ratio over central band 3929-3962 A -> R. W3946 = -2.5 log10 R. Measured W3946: 0.43 mag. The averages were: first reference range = 47.6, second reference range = 63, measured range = 35.4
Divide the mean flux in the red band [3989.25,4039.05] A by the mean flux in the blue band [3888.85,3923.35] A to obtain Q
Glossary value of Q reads 1.35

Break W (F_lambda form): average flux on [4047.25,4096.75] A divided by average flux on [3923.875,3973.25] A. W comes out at 2.00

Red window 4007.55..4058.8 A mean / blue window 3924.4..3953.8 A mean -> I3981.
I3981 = 2.0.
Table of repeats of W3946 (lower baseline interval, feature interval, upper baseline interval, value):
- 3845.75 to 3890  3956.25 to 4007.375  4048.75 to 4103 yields 0.10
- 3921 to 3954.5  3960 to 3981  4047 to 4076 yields 0.26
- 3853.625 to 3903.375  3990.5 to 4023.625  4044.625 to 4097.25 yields -0.15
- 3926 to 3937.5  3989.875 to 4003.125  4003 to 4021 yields -0.12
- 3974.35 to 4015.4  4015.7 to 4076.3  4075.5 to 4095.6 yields 0.03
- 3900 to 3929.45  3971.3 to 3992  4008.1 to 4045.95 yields 0.10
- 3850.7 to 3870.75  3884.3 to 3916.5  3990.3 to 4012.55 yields -0.02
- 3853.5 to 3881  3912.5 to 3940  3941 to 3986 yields 0.22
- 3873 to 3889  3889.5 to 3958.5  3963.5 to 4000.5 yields 0.04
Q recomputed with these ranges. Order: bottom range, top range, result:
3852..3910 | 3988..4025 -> 1.54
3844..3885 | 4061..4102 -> 1.56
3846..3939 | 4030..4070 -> 1.55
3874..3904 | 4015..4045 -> 1.46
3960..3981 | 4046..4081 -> 1.90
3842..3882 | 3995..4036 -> 1.58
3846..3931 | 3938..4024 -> 1.20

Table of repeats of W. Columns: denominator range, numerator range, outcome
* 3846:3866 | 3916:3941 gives 0.75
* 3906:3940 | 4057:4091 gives 1.75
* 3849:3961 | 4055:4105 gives 1.56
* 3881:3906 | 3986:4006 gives 1.43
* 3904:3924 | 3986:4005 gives 1.33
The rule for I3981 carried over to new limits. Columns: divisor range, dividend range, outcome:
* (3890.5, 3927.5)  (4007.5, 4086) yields 1.36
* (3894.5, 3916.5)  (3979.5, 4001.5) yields 1.23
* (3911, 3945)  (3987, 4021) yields 1.89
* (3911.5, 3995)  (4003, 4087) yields 1.57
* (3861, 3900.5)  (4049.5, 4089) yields 1.49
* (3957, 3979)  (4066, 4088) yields 1.97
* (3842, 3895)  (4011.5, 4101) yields 1.55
